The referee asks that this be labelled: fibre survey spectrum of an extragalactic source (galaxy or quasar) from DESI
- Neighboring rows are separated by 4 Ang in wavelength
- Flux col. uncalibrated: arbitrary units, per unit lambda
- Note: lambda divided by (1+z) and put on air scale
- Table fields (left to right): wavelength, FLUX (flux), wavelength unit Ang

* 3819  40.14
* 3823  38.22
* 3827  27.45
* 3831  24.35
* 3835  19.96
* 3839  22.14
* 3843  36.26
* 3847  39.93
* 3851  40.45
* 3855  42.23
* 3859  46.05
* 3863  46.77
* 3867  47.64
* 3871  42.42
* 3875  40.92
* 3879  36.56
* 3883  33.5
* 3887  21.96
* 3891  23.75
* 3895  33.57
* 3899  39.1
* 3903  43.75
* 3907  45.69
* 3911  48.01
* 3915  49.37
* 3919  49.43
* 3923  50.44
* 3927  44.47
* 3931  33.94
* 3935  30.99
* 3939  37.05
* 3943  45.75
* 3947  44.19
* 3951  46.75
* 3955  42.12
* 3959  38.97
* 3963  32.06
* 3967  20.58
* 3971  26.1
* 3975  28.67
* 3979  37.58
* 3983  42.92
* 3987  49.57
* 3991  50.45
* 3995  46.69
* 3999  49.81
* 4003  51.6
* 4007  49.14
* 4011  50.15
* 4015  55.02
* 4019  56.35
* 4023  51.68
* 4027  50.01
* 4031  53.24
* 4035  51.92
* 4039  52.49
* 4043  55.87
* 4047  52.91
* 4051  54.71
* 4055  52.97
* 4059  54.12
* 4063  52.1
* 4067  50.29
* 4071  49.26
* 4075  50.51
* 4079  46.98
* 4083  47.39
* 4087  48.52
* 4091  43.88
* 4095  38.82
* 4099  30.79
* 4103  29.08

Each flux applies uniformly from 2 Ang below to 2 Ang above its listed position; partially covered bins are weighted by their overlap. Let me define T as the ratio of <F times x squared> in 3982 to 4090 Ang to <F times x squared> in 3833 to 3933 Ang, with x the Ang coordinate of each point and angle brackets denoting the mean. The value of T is 1.41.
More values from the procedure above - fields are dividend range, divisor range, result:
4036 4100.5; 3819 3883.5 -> 1.49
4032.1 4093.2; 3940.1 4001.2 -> 1.33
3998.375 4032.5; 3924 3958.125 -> 1.32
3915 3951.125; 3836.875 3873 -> 1.10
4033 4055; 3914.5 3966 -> 1.37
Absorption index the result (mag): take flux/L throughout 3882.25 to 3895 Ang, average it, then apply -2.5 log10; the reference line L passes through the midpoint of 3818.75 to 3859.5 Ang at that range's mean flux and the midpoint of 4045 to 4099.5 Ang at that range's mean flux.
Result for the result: 0.342 mag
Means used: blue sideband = 33.6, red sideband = 48.6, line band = 26.8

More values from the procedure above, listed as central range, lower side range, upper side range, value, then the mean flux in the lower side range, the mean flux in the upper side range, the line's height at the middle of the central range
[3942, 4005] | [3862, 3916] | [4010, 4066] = 0.16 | 39.2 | 53.1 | 47.1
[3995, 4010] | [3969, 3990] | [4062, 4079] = -0.22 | 37.6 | 50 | 40.7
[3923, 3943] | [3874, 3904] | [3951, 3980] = -0.17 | 33.6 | 33.1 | 33.3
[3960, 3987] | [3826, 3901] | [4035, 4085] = 0.33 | 35.1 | 51.6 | 44.4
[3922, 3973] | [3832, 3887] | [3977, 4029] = 0.18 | 37.2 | 49.3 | 44.6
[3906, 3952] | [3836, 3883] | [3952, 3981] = -0.24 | 39.4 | 32.8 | 35.1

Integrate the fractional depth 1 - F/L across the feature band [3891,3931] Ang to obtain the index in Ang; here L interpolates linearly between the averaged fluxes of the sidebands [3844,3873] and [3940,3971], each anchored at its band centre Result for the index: -3.0 Ang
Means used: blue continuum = 43.4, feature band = 43.3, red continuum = 37.8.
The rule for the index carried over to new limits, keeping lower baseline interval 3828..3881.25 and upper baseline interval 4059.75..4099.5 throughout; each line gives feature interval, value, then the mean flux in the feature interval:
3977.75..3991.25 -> -0.7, 44.9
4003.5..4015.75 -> -2.1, 51.1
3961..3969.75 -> 3.2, 26.3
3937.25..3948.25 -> -0.4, 42.3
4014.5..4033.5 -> -3.8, 53.1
